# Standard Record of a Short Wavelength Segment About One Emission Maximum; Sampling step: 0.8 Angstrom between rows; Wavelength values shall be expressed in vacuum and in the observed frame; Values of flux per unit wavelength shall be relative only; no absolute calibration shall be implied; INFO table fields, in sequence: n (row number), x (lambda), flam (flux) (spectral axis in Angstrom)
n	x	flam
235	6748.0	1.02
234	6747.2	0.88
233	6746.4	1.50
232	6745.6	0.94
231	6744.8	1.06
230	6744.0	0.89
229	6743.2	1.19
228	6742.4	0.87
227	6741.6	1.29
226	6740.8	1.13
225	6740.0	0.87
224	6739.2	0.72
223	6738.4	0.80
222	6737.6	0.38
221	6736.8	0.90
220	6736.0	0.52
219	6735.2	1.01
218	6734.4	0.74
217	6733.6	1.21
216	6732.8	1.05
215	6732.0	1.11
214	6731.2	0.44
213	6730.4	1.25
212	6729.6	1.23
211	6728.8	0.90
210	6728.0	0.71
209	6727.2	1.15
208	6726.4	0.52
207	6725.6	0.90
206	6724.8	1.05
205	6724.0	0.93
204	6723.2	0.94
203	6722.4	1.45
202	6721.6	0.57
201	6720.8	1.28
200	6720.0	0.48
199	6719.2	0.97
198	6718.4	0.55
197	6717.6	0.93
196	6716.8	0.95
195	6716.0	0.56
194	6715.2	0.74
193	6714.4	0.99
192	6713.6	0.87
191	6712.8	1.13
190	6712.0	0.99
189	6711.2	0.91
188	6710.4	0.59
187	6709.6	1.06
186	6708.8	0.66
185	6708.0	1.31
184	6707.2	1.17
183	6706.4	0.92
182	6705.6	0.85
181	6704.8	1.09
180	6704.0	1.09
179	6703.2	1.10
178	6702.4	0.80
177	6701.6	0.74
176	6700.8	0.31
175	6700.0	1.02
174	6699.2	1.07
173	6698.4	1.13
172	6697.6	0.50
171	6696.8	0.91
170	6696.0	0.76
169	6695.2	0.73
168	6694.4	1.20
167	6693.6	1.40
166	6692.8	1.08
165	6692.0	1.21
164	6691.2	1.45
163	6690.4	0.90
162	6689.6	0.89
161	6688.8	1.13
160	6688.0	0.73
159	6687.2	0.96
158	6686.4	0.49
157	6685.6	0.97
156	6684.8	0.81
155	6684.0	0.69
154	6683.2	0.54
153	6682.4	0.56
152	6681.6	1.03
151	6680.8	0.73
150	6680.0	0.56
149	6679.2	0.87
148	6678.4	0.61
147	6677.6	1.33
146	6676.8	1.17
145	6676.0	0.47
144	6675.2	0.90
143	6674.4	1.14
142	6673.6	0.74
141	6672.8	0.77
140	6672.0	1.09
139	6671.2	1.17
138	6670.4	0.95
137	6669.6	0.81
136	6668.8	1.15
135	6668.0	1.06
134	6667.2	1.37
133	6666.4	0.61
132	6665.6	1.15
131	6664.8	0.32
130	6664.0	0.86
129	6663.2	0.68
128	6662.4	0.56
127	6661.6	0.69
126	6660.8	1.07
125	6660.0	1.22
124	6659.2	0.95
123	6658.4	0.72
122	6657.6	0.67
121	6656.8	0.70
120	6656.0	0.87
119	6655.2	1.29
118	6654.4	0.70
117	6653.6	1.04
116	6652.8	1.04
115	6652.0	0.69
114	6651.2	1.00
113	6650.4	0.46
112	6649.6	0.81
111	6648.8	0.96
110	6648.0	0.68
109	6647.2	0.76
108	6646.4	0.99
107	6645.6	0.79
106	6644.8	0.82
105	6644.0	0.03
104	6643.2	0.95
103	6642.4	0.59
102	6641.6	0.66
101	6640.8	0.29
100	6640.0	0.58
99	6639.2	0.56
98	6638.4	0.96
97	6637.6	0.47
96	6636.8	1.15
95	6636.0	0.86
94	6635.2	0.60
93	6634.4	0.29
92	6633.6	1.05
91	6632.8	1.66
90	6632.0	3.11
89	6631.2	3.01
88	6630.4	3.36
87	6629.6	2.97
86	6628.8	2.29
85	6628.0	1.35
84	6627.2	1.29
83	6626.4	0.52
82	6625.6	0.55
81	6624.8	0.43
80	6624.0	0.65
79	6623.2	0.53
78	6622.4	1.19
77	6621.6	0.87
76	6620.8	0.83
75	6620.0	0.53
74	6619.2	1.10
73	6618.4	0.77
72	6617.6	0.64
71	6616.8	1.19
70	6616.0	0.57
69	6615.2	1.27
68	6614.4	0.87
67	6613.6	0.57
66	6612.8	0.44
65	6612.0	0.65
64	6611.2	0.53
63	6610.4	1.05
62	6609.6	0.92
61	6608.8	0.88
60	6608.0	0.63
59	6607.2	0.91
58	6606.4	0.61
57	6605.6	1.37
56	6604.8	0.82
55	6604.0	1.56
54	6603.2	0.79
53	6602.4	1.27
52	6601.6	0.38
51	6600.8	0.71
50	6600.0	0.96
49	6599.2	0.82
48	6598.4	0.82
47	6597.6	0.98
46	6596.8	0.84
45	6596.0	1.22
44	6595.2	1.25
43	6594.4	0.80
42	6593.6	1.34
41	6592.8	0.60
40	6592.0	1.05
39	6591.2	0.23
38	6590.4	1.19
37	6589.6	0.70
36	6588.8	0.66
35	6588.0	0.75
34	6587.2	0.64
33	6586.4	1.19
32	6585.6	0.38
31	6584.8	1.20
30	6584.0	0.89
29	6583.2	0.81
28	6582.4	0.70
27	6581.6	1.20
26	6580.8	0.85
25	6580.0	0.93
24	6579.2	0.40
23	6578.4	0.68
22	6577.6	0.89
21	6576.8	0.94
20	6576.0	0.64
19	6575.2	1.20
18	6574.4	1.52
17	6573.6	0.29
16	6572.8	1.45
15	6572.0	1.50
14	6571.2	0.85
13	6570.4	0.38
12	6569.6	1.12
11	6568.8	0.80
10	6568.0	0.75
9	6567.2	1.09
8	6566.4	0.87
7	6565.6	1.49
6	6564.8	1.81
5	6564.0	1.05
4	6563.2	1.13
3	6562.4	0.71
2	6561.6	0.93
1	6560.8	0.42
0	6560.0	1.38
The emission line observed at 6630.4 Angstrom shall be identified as H-beta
